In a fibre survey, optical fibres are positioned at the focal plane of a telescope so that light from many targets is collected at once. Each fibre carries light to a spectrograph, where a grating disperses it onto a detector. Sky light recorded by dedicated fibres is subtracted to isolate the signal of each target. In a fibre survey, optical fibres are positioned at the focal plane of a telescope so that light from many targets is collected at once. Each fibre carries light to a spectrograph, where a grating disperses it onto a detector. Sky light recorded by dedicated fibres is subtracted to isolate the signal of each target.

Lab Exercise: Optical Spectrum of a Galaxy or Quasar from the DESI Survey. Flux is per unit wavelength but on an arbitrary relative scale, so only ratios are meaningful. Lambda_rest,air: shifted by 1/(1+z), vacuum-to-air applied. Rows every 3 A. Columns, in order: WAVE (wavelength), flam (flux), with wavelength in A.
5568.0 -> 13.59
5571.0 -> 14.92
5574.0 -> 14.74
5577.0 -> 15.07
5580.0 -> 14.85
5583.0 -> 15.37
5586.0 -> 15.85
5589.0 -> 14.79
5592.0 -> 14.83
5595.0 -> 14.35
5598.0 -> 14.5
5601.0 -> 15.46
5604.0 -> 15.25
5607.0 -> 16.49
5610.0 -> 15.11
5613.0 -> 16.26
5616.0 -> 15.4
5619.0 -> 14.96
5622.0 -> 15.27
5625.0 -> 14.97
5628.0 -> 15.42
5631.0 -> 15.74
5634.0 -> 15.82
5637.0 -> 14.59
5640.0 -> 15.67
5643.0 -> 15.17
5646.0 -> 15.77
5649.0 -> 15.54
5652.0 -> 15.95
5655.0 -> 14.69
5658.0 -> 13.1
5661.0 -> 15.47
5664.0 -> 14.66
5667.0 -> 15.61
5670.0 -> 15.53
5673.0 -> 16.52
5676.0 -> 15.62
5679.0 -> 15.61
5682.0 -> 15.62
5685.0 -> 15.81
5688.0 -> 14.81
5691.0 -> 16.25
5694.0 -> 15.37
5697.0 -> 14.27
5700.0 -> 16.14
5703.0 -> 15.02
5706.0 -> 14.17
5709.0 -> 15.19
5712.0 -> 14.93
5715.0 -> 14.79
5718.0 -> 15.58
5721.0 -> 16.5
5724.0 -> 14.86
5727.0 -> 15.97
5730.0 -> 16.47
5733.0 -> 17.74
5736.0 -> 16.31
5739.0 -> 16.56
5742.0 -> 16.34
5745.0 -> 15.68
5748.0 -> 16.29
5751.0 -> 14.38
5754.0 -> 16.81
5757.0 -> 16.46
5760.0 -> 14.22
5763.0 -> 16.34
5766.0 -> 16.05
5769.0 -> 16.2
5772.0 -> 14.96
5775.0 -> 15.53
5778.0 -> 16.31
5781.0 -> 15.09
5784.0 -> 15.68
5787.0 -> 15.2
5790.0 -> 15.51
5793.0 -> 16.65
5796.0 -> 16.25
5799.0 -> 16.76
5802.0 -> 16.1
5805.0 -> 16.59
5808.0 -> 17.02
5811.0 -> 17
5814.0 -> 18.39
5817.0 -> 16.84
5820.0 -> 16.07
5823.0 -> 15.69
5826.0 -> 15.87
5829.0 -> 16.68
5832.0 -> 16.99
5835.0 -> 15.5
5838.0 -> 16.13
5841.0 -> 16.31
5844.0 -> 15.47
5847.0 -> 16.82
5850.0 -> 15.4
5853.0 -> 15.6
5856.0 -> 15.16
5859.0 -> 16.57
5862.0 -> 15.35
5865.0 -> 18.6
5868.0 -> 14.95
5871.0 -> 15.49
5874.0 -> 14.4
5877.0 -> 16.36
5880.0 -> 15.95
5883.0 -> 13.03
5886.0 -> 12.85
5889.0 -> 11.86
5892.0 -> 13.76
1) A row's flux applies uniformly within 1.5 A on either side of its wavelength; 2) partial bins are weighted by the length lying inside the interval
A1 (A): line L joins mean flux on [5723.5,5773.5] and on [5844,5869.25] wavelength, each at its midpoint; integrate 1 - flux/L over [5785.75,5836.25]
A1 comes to -1.3 A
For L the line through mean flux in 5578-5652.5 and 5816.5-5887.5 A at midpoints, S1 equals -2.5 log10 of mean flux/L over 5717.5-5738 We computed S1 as -0.05 mag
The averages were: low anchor 15.3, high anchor 15.7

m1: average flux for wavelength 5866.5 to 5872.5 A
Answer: 15.2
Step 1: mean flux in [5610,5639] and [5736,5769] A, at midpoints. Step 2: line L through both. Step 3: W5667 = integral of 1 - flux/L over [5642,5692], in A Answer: 0.6 A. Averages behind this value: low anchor 15.4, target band 15.4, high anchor 15.9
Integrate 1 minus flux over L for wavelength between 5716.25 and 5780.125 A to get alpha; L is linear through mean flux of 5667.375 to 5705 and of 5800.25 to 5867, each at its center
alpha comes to -0.4 A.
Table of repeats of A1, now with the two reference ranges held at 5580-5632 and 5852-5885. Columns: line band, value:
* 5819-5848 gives -1.2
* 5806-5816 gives -1.2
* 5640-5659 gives 0.2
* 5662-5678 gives -0.3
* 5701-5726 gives 0.4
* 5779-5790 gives 0.0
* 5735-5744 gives -0.6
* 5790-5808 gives -1.1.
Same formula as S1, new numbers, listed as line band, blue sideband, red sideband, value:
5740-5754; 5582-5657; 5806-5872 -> 0.00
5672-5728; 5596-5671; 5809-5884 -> 0.01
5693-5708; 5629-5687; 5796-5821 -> 0.06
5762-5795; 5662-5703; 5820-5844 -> 0.01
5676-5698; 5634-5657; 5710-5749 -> 0.02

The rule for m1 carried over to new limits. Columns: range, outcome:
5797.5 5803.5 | 16.4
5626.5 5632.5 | 15.6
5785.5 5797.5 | 15.9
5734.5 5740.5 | 16.4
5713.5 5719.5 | 15.2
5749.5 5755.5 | 15.6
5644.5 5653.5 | 15.8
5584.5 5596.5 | 15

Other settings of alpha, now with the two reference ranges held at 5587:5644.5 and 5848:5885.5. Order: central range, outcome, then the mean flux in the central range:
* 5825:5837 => -0.6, 16.3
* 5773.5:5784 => -0.1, 15.6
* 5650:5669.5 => 0.4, 15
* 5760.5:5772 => -0.3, 15.9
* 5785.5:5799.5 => -0.5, 16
